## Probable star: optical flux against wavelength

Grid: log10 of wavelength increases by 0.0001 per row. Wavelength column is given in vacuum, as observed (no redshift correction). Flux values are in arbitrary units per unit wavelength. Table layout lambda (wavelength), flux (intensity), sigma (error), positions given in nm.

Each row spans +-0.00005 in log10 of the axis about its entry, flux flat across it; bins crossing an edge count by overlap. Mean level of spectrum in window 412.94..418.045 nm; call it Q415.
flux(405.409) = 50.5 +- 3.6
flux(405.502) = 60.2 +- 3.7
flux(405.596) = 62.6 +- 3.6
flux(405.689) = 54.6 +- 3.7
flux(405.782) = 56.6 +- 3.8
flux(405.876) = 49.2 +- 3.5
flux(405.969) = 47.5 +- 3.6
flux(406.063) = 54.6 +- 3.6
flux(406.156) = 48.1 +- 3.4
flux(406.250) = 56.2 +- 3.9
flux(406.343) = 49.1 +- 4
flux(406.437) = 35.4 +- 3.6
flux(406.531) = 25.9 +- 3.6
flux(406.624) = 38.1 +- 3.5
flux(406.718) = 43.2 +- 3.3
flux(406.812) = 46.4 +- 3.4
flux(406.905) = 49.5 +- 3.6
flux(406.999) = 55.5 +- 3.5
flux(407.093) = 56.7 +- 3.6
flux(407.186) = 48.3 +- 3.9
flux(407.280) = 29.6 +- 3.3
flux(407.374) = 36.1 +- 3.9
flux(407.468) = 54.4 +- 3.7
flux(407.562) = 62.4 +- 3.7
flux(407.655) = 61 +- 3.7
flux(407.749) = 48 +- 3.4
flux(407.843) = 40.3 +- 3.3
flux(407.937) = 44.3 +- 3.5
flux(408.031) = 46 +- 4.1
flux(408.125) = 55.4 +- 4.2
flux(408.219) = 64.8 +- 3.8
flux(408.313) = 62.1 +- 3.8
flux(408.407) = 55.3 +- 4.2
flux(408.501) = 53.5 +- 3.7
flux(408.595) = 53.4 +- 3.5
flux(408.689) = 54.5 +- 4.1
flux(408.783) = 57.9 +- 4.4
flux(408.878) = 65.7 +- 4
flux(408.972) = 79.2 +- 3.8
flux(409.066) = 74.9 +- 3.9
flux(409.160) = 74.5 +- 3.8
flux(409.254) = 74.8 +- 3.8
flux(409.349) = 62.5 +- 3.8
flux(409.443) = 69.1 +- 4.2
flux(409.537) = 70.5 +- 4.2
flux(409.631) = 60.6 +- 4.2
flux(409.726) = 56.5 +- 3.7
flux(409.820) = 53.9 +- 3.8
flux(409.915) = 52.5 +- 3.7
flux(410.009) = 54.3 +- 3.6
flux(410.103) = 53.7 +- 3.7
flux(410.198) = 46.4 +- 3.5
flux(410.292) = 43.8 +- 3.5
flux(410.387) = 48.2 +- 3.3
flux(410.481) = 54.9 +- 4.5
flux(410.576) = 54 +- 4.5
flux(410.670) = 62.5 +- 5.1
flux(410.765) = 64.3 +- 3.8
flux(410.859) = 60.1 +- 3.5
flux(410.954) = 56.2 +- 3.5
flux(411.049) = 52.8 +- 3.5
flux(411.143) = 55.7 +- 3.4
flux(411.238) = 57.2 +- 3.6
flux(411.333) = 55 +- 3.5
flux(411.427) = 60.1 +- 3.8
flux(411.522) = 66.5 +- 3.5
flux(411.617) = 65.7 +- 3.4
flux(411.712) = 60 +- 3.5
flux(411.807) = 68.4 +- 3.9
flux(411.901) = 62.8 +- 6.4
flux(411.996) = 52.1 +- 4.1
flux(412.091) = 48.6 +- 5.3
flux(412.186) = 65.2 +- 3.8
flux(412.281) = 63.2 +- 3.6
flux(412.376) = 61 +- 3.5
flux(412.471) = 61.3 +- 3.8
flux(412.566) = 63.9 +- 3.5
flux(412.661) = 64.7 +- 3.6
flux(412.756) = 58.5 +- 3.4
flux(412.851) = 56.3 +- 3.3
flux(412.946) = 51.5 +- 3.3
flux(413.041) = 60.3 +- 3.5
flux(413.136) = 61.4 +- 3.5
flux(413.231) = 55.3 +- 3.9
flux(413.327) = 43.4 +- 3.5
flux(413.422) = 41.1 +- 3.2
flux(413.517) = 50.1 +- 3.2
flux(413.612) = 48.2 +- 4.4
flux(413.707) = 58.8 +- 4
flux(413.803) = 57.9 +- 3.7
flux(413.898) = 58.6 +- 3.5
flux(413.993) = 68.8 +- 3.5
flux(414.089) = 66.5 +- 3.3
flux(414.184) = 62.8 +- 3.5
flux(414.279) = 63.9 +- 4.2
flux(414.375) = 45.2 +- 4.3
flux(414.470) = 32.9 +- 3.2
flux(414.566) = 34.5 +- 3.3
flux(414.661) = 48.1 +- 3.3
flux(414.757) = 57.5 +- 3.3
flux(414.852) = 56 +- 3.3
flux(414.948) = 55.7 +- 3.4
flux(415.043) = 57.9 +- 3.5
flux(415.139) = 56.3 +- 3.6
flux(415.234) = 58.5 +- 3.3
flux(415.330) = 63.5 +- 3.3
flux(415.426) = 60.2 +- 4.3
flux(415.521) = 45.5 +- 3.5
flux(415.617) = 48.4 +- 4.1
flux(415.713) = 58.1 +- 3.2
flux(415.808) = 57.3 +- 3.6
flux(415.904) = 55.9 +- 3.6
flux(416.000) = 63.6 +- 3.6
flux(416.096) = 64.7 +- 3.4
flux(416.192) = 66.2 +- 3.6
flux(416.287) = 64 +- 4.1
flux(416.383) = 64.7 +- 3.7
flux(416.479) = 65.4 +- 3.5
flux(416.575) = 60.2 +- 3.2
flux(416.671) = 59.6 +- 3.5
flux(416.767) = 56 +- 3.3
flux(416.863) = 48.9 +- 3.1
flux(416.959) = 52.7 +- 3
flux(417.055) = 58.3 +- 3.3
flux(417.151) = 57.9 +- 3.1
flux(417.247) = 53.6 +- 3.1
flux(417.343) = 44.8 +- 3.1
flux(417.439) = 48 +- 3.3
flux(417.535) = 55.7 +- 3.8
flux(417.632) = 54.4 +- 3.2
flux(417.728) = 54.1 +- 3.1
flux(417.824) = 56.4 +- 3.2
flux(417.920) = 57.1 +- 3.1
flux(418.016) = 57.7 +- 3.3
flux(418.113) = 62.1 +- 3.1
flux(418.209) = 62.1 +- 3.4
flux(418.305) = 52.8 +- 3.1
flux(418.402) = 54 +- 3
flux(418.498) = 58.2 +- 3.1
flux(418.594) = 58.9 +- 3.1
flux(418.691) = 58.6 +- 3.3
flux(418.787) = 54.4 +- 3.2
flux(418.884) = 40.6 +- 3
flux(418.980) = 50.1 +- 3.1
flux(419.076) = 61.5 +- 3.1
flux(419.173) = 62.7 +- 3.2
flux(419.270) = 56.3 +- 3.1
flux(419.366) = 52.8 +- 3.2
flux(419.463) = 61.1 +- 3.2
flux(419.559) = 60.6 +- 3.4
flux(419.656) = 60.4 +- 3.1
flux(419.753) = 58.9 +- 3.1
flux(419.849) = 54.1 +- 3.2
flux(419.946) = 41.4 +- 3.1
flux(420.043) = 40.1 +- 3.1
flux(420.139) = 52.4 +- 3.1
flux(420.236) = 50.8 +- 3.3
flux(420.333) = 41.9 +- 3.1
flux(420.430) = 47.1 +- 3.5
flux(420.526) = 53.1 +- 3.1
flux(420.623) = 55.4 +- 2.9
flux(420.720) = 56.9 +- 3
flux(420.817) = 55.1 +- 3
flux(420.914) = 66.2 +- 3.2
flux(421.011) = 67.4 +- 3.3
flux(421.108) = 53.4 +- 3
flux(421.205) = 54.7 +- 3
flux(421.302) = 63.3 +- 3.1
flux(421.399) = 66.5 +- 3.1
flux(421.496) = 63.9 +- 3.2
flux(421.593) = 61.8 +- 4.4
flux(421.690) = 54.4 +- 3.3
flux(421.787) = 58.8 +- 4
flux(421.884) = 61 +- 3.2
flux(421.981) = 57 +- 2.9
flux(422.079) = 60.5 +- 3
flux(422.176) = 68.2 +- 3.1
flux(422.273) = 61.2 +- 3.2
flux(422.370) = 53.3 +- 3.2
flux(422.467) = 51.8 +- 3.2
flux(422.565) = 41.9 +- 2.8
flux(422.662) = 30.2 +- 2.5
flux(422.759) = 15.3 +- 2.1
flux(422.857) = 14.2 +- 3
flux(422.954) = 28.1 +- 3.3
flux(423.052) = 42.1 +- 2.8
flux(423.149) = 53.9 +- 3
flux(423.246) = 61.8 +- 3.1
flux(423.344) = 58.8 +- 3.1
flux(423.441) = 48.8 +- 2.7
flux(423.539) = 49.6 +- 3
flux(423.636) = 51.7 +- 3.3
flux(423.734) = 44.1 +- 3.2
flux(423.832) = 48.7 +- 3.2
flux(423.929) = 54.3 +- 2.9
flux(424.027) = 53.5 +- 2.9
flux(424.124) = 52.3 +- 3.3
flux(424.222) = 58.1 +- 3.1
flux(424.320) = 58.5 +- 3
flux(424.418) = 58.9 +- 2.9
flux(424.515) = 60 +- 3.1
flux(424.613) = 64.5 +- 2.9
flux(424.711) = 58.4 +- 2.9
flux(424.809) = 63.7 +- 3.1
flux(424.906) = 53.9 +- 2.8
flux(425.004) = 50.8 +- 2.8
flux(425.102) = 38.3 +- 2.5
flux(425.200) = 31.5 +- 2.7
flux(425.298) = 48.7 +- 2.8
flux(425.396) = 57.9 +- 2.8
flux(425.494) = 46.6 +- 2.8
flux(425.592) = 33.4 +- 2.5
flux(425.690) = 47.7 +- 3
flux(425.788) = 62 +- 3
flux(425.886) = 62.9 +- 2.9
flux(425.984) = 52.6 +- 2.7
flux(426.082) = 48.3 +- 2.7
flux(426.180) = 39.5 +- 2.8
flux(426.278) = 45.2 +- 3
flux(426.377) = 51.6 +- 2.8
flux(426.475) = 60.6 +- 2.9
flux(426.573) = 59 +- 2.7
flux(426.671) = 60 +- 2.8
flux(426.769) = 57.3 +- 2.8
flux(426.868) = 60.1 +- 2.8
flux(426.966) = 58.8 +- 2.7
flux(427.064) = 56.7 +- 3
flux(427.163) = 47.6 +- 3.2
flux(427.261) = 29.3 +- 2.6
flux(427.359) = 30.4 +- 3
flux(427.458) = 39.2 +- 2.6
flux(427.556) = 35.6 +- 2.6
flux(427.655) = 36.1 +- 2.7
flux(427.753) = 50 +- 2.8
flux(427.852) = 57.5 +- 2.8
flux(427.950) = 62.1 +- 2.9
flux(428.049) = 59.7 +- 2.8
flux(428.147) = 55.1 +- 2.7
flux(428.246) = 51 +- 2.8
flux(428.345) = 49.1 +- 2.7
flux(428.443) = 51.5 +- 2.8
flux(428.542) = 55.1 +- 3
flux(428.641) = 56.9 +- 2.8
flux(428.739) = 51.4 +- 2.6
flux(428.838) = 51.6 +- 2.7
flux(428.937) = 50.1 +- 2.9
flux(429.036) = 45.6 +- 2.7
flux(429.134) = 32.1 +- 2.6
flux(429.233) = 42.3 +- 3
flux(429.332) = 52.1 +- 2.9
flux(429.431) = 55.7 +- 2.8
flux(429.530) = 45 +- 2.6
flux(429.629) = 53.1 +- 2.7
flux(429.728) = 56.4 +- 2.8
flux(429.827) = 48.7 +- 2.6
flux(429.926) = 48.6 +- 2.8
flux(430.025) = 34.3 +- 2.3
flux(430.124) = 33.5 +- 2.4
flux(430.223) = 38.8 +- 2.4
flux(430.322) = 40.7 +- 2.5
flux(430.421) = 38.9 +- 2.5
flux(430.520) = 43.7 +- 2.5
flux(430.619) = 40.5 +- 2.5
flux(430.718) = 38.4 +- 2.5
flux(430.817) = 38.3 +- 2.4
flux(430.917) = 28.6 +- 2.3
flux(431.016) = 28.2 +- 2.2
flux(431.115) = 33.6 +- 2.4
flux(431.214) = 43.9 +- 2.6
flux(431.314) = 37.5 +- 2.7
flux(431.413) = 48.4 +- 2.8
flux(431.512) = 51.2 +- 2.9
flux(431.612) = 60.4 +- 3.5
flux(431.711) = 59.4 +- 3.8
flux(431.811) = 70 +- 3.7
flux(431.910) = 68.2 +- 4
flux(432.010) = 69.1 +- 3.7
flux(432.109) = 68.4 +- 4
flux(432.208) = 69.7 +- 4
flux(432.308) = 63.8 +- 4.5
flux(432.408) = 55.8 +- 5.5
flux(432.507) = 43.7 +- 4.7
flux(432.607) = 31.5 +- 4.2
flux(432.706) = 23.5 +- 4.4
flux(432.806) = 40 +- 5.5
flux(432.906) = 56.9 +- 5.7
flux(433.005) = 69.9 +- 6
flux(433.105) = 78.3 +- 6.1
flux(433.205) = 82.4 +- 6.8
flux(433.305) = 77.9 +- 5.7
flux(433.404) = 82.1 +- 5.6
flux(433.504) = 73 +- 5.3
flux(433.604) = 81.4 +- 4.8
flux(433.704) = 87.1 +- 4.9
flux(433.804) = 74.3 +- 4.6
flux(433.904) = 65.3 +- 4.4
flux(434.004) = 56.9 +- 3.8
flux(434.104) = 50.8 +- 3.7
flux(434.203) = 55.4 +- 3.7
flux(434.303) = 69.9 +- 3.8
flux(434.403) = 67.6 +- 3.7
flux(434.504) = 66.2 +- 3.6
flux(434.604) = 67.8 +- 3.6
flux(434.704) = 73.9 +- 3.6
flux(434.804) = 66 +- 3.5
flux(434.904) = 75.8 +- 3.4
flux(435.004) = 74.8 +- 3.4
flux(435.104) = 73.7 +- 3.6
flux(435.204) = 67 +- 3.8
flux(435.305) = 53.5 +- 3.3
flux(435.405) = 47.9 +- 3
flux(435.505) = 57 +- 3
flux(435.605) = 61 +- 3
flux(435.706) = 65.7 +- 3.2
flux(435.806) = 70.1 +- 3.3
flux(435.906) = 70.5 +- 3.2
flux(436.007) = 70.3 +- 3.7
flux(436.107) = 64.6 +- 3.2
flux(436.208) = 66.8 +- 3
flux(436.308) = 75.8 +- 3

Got 55.7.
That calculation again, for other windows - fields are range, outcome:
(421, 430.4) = 50.5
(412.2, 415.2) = 55.7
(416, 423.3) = 54.5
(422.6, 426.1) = 49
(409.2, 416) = 56.9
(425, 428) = 48.9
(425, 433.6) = 50.6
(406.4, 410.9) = 54.5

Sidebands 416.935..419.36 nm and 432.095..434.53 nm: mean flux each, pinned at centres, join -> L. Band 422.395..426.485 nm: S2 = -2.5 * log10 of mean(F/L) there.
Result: 0.20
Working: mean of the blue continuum 55.3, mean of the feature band 48.8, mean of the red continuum 63.6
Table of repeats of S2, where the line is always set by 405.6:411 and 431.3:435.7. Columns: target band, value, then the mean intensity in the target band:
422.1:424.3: 0.24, 47.7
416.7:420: 0.05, 55.2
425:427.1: 0.18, 51.3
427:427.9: 0.39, 42.7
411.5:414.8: -0.01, 56.6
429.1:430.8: 0.38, 43.7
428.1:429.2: 0.23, 49.8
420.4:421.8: 0.00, 58.7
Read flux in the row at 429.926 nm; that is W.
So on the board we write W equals 48.6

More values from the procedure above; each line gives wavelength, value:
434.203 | 55.4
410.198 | 46.4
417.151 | 57.9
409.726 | 56.5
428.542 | 55.1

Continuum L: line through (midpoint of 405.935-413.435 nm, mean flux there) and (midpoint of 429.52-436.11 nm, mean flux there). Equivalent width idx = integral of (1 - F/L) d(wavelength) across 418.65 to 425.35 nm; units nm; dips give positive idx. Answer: 0.45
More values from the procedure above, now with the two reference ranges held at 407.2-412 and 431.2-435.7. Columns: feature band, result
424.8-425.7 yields 0.21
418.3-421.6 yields 0.23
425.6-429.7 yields 0.75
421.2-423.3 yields 0.32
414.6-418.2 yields 0.13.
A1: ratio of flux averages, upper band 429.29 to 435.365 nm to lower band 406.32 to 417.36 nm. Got 1.01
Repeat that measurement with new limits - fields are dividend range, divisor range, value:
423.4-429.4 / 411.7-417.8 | 0.90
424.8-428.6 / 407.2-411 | 0.88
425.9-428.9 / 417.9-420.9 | 0.93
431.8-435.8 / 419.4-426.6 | 1.23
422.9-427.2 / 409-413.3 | 0.88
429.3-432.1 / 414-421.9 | 0.84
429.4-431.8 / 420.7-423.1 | 0.84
